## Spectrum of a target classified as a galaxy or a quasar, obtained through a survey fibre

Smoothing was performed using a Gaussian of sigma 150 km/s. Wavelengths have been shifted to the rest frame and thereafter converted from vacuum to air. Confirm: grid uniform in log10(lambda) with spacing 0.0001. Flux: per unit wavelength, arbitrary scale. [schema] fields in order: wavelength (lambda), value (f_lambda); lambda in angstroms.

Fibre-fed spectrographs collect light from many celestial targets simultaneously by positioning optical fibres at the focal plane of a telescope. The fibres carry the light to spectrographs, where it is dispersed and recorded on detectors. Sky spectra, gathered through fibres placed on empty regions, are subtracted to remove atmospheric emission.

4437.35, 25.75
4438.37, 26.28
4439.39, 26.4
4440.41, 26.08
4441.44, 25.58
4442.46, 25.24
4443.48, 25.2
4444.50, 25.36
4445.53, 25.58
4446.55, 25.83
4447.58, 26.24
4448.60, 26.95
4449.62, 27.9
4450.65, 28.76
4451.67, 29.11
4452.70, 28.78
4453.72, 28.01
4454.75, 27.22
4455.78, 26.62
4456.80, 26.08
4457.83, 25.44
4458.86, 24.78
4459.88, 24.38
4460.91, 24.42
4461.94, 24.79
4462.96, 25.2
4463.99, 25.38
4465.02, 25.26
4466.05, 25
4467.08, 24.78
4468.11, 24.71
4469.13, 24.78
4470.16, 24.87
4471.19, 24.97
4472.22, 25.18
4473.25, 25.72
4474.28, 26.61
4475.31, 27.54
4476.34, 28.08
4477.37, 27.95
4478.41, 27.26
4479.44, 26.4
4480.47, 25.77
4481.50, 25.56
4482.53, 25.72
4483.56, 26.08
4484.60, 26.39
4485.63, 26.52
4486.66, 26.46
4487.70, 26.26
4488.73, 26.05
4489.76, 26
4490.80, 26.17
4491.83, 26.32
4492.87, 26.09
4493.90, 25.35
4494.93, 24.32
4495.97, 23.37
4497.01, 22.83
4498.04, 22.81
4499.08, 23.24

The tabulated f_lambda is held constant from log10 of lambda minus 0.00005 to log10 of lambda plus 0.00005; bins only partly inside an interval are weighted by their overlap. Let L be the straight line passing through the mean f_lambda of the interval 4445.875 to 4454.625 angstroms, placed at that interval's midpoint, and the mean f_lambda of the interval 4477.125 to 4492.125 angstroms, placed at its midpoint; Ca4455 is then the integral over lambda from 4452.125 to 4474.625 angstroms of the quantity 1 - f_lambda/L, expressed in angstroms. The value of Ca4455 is 1.3 angstroms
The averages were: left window 27.6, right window 26.3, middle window 25.6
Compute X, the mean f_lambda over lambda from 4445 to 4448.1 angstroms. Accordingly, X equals 25.8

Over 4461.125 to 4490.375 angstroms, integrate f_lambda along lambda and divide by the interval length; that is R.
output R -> 25.9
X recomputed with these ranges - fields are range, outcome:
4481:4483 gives 25.7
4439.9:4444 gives 25.5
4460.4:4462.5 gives 24.7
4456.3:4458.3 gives 25.7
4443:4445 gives 25.3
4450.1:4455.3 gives 28.3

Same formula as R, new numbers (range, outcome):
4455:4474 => 25.2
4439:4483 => 26.1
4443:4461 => 26.5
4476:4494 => 26.4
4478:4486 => 26.2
